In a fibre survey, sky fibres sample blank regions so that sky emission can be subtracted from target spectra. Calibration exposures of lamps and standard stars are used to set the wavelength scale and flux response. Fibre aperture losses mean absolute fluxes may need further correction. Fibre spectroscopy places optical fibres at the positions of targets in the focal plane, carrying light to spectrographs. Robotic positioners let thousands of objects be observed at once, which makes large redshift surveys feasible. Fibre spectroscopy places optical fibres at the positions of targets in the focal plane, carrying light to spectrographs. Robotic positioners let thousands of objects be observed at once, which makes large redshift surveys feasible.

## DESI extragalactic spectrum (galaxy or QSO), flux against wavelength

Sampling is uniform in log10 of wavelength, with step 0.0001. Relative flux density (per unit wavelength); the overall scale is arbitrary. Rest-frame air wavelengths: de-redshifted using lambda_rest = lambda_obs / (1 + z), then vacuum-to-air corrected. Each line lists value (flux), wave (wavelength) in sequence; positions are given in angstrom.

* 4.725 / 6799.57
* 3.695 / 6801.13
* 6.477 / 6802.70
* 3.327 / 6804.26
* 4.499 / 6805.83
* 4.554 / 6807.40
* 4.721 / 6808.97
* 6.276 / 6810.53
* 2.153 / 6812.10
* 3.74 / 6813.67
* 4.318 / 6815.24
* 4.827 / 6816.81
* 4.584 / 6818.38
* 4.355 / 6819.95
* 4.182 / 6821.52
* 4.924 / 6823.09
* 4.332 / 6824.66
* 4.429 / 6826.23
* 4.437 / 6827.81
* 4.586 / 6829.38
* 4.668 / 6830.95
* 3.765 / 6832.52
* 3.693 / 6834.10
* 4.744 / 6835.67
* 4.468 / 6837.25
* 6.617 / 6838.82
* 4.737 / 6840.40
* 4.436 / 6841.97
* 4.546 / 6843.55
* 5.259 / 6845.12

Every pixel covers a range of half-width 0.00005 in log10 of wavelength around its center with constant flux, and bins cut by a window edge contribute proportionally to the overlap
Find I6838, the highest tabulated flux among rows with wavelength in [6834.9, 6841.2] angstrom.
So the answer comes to 6.617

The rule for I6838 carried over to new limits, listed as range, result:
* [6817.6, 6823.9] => 4.924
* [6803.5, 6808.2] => 4.554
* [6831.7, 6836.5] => 4.744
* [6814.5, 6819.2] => 4.827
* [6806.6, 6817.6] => 6.276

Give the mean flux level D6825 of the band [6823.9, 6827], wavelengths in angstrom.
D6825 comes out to 4.38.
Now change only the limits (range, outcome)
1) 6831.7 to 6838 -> 4.17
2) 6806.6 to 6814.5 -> 4.29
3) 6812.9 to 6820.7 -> 4.37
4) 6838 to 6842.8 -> 5.25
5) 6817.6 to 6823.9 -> 4.51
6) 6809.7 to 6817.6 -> 4.27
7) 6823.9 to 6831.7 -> 4.49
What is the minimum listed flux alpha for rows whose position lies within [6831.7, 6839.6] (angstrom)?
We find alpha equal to 3.693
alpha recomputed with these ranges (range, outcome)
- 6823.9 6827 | 4.332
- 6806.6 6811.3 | 4.554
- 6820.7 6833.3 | 3.765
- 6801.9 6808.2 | 3.327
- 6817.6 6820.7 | 4.355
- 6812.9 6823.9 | 3.74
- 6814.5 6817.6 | 4.318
